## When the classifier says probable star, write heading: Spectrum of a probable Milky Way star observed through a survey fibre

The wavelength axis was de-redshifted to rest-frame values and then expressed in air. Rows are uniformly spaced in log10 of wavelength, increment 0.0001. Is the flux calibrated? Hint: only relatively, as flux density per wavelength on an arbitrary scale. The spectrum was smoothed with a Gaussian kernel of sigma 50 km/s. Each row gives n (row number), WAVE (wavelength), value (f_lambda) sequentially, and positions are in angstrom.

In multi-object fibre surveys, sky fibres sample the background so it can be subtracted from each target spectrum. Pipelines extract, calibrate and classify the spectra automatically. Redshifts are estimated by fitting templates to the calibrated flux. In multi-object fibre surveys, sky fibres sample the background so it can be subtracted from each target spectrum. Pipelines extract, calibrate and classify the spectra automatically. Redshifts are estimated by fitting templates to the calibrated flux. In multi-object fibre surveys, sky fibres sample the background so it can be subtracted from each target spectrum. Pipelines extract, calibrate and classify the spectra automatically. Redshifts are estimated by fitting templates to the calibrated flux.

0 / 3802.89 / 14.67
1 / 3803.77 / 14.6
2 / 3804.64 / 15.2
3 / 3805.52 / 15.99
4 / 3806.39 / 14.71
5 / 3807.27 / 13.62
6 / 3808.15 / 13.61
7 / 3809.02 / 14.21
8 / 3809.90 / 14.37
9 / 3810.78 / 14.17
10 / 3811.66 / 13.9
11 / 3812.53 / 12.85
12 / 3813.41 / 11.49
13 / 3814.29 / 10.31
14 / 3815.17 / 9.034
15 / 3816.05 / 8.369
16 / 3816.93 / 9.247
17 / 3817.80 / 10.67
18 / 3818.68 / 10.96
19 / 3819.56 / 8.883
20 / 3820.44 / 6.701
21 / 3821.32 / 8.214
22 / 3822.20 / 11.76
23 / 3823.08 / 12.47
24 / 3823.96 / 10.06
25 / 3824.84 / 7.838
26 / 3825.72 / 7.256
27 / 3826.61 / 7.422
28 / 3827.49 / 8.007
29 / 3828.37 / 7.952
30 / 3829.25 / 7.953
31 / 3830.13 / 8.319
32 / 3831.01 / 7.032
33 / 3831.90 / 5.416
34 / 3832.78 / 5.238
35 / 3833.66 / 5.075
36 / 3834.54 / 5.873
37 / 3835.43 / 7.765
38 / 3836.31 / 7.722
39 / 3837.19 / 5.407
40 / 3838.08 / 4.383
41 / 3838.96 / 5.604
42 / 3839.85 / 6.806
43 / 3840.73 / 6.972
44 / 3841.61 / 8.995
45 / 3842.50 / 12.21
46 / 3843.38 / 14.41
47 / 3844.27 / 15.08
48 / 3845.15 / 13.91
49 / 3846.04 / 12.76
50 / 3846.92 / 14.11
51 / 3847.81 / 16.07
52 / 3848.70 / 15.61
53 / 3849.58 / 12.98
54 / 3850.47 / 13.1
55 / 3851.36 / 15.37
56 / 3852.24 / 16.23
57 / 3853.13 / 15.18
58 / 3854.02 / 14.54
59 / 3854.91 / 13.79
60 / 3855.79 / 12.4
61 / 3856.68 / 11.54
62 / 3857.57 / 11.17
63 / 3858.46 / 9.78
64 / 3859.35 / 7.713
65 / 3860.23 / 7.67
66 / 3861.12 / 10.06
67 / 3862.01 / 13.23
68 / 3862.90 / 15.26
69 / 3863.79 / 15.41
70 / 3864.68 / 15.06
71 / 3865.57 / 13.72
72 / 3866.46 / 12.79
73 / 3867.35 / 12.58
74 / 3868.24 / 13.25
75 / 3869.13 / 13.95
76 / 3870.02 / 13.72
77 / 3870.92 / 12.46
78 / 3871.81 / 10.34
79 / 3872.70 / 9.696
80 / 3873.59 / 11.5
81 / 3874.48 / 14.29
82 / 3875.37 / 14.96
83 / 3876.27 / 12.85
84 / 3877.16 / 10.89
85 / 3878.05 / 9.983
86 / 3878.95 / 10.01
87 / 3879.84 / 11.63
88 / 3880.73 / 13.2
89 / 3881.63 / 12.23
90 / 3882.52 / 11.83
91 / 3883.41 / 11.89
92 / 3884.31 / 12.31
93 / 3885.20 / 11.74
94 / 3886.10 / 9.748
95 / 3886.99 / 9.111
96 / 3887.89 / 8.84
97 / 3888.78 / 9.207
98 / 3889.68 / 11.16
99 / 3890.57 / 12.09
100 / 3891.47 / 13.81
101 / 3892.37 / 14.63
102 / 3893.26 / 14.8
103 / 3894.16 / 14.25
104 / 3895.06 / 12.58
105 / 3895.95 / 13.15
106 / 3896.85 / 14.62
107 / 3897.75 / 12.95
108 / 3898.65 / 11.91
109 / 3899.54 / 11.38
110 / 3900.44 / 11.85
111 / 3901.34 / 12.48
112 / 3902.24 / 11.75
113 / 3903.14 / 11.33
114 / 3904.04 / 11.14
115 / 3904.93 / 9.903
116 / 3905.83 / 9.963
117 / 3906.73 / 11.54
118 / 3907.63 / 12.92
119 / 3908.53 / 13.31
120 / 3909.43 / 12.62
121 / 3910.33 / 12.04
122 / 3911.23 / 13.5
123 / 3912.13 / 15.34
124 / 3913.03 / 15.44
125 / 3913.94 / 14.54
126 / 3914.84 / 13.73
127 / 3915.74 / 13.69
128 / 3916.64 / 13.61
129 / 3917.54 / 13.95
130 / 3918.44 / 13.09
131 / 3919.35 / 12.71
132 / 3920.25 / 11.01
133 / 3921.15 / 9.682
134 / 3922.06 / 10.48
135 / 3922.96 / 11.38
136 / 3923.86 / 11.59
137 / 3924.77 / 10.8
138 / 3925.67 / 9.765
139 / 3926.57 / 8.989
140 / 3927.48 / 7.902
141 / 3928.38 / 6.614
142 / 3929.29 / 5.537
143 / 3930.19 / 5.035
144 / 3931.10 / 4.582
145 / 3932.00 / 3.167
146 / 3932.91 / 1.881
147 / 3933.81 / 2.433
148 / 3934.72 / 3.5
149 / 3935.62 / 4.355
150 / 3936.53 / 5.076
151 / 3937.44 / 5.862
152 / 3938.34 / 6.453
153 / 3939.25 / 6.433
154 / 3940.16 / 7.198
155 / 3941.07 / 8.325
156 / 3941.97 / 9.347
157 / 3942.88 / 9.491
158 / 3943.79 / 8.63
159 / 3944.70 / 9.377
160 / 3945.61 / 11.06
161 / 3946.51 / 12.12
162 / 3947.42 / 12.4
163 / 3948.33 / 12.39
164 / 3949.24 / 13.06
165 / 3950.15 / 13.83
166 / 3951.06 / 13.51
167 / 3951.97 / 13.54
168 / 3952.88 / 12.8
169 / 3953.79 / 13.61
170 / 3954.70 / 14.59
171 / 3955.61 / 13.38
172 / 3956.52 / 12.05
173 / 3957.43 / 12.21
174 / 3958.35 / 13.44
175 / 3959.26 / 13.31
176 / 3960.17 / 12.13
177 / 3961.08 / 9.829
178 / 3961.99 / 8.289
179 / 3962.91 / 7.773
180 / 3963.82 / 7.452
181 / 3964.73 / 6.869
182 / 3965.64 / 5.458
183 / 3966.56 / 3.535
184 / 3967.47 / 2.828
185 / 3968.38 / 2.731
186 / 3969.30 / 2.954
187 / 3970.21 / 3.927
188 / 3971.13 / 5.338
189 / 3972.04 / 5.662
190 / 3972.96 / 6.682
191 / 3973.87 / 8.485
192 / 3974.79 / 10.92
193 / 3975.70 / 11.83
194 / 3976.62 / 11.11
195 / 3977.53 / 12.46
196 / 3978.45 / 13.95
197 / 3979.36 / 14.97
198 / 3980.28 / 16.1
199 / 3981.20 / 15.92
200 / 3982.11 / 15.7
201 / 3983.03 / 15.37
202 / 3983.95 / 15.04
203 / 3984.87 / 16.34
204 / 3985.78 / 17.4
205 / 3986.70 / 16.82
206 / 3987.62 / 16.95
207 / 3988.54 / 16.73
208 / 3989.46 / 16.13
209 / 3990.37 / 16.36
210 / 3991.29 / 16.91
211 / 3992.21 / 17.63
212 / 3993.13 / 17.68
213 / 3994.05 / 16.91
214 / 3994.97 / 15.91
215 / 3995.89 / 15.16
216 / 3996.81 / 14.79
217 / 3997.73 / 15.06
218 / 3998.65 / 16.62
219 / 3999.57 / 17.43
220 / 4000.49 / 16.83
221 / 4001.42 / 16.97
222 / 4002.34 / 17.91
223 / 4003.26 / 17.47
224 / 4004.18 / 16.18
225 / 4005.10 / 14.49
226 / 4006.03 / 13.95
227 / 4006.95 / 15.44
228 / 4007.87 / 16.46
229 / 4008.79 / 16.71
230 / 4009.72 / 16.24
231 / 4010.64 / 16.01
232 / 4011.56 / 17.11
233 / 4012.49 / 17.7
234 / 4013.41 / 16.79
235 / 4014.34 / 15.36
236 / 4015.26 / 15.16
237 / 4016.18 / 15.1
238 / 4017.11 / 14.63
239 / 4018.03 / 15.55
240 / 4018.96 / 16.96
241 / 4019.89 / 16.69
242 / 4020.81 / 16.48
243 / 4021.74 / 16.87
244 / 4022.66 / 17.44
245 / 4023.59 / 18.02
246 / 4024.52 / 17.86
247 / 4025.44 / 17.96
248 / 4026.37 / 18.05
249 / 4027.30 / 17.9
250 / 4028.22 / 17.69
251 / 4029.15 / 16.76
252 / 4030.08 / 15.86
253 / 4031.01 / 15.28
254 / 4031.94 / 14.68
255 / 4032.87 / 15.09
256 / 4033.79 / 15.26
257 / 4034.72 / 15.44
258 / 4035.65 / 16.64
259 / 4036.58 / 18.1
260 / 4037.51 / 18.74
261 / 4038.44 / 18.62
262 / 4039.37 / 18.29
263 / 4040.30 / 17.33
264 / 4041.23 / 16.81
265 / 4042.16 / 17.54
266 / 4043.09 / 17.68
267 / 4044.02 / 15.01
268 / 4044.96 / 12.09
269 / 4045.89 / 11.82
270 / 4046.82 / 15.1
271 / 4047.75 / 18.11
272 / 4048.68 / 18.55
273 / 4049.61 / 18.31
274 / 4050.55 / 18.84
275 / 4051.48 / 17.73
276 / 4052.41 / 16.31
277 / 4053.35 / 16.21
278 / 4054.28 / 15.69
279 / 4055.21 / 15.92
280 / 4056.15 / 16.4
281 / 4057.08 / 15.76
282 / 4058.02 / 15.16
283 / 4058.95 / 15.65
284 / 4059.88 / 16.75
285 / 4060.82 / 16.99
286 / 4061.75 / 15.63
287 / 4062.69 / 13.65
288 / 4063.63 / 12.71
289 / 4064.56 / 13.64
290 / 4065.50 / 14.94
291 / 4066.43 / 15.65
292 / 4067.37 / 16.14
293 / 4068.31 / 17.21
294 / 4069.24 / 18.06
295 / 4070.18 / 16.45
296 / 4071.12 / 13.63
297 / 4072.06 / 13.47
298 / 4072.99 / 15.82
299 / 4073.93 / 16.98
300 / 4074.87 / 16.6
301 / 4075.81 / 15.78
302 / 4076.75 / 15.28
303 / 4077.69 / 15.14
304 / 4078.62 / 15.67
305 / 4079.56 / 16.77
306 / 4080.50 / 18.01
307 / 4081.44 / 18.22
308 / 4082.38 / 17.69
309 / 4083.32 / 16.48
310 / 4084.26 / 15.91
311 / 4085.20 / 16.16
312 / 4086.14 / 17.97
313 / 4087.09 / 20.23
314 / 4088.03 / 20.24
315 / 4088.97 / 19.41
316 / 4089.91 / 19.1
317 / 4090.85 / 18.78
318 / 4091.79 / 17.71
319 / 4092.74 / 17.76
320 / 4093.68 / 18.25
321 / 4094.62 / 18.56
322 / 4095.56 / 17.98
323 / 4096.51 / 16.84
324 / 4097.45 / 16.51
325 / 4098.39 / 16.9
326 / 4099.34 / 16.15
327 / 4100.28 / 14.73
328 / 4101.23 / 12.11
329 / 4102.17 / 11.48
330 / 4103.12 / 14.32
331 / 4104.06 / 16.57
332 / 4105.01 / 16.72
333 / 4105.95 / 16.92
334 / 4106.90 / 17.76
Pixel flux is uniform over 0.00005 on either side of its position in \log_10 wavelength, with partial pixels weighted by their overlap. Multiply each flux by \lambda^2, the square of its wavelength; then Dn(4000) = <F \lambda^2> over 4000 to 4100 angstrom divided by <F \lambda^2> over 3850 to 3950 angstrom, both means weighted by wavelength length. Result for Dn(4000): 1.6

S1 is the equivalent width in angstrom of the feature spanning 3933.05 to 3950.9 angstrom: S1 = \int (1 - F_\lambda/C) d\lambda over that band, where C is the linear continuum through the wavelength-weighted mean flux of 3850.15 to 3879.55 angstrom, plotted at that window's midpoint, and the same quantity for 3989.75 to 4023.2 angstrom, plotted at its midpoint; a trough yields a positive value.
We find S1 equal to 7.5 angstrom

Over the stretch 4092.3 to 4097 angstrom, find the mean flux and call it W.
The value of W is 17.9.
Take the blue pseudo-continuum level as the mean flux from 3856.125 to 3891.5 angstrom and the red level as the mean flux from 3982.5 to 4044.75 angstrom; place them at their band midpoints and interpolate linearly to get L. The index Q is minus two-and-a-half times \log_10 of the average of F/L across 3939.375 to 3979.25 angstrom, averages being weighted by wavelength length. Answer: 0.438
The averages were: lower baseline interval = 11.8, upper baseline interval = 16.5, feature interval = 9.78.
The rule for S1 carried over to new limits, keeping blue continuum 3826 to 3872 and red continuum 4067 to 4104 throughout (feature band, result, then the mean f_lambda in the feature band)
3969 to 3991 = 2.2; 12.7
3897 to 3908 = 0.5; 11.7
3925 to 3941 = 9.0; 5.71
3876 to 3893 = 0.5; 11.5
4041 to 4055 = -0.5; 16.4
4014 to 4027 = -1.3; 16.6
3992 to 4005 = -1.8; 16.5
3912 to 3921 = -0.7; 13.5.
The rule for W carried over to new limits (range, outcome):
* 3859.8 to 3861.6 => 8.95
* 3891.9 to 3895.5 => 14.1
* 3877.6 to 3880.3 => 10.6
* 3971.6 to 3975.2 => 7.9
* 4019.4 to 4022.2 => 16.7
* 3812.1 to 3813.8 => 12.2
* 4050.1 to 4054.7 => 17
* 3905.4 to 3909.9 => 12.1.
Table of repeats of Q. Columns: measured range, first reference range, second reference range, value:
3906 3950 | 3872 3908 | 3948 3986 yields 0.17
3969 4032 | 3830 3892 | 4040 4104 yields -0.03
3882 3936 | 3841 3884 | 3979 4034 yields 0.26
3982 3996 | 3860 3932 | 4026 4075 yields -0.14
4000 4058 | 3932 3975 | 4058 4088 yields -0.24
